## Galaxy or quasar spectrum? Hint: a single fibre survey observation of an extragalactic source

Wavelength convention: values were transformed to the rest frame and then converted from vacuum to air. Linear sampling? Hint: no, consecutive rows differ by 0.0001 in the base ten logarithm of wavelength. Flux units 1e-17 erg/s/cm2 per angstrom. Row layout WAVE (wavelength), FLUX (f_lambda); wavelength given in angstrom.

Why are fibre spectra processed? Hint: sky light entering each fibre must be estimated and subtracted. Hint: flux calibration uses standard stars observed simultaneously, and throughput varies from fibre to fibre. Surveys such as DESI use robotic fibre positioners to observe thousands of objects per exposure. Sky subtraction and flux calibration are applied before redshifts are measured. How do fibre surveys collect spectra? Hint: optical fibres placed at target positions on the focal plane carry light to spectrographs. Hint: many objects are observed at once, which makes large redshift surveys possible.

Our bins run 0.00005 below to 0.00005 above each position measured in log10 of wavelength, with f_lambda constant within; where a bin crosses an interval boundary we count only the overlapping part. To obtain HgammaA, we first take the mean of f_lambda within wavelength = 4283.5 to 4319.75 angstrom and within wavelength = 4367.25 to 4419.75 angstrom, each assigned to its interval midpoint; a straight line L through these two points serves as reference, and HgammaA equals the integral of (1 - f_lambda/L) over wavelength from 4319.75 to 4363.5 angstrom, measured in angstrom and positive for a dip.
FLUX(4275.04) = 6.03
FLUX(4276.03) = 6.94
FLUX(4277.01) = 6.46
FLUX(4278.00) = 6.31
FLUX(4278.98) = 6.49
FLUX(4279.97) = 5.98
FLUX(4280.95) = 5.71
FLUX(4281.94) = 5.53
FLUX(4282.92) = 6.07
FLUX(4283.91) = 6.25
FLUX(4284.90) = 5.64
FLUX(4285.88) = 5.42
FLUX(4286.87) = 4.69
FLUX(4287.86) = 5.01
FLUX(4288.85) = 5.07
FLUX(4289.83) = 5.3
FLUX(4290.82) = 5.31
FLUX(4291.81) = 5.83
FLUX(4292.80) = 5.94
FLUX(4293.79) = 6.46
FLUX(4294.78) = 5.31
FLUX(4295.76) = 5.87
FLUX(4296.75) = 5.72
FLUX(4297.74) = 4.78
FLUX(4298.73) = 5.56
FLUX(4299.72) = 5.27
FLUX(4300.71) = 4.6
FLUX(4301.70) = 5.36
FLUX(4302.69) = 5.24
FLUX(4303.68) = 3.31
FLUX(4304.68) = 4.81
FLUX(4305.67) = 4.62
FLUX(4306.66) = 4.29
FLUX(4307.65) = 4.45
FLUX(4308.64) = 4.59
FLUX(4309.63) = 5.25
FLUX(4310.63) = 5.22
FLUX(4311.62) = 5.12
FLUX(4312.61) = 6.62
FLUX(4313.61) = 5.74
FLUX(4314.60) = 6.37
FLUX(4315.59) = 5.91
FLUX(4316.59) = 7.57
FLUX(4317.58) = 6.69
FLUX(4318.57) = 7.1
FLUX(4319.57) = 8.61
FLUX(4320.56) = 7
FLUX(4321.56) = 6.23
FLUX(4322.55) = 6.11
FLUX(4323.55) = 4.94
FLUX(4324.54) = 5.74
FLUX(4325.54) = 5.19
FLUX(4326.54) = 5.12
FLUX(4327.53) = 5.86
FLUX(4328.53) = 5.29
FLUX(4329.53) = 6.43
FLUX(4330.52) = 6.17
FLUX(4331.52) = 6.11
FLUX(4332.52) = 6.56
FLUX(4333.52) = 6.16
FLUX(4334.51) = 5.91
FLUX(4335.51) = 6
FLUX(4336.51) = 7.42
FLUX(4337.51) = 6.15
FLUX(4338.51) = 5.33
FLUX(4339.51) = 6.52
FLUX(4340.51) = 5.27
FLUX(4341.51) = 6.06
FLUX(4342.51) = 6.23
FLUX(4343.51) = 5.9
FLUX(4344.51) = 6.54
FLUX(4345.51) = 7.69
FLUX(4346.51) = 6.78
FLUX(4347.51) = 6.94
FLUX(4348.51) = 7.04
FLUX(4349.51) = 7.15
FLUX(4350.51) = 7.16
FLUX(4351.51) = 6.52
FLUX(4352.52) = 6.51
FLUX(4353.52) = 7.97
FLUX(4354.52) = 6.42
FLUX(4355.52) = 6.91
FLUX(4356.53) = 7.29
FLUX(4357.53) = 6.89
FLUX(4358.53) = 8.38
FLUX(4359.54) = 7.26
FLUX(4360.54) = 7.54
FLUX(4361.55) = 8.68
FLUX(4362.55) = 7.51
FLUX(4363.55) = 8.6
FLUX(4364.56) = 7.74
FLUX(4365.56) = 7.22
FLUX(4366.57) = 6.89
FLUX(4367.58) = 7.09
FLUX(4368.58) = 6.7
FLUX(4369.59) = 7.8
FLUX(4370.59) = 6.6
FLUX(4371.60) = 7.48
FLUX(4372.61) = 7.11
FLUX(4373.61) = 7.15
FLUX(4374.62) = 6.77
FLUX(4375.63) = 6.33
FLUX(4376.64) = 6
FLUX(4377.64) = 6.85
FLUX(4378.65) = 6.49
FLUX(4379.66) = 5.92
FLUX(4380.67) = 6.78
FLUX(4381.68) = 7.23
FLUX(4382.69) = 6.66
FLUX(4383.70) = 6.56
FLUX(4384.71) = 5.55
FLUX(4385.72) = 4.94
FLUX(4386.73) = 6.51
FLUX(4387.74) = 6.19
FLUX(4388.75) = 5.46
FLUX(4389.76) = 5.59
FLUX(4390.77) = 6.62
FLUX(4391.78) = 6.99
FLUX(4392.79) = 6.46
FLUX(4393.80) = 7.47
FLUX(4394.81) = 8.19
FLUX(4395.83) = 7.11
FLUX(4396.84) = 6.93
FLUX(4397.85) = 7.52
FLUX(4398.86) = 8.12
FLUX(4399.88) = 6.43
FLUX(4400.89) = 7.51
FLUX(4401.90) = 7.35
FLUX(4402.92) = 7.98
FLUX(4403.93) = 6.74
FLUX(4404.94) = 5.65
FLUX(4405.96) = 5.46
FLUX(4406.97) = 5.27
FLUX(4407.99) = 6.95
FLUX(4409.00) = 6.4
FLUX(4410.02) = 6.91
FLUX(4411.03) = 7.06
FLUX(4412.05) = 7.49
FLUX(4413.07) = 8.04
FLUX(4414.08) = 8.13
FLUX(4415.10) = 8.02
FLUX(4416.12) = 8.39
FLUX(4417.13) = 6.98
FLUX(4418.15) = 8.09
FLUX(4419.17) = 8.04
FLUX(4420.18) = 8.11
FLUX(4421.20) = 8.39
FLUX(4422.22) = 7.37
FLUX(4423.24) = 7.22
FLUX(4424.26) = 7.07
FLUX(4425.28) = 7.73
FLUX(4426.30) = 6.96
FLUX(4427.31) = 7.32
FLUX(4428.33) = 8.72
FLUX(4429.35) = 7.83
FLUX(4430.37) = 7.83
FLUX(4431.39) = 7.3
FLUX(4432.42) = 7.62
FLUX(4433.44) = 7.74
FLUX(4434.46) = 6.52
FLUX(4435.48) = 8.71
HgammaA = -3.2 angstrom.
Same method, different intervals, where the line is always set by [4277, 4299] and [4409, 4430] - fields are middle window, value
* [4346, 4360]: -0.91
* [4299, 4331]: 2.29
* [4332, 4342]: 0.42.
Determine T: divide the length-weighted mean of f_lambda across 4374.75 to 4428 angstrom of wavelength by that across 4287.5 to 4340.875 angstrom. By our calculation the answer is 1.22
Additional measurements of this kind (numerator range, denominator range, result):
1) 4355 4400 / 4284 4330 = 1.24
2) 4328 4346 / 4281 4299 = 1.12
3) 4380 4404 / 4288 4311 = 1.32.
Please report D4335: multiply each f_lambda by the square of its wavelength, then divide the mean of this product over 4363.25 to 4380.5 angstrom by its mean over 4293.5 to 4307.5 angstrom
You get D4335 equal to 1.4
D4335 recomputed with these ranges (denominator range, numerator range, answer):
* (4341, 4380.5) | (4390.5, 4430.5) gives 1.07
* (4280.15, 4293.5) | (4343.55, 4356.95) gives 1.29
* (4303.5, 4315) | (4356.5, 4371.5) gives 1.51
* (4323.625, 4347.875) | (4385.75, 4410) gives 1.13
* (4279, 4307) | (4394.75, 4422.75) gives 1.44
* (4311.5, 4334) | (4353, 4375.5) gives 1.20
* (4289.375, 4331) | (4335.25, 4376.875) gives 1.26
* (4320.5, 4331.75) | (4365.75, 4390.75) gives 1.15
